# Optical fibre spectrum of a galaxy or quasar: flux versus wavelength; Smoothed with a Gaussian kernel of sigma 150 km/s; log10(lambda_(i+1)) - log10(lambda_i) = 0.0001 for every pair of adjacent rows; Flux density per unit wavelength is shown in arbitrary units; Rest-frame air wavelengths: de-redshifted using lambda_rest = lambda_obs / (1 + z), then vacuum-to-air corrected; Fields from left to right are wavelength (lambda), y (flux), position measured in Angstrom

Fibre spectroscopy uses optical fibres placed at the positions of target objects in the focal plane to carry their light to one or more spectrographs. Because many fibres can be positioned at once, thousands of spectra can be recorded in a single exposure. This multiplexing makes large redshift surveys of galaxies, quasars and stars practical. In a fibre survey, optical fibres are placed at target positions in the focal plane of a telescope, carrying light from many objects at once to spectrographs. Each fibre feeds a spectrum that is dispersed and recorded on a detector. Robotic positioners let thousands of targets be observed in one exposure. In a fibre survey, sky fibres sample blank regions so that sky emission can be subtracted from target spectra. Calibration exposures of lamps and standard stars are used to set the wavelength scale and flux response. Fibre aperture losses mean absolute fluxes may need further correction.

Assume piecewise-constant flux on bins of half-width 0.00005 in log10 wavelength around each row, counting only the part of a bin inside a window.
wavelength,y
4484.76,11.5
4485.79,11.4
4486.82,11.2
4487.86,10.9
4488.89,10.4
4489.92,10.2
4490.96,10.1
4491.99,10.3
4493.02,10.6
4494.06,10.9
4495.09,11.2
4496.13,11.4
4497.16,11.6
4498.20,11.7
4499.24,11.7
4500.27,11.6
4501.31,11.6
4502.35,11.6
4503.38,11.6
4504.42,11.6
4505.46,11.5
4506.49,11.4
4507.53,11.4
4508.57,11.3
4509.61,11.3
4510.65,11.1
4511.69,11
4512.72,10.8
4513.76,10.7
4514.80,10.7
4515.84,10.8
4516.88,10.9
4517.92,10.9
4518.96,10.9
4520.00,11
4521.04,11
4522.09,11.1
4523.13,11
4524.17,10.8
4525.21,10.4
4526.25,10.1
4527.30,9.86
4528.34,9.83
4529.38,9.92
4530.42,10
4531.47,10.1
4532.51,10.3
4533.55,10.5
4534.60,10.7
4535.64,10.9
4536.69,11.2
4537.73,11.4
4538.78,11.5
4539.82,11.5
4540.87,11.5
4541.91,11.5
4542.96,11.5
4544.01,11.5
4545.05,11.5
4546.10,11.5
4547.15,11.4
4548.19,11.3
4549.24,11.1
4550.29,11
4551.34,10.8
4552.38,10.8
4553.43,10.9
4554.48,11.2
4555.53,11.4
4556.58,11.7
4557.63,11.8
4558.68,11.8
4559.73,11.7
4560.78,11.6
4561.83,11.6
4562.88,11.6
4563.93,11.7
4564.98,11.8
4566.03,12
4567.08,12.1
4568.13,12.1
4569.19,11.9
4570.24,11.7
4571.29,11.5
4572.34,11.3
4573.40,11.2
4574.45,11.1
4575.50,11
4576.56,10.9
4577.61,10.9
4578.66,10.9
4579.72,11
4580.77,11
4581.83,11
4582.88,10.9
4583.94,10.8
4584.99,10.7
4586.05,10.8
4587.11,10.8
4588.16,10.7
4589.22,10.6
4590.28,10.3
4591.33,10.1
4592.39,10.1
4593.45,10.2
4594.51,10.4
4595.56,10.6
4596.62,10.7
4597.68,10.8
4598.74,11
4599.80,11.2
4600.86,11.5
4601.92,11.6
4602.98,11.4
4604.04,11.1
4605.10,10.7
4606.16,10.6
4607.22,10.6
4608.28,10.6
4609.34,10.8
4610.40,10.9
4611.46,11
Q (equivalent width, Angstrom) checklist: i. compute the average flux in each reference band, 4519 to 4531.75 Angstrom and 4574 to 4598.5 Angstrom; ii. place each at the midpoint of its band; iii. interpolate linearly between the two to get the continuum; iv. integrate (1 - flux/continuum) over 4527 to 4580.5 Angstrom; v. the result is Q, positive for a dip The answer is -3.2 Angstrom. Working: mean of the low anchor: 10.4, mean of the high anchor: 10.7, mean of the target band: 11.2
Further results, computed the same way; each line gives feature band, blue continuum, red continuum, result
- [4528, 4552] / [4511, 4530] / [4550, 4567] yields 0.22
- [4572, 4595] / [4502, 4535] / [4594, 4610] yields 0.28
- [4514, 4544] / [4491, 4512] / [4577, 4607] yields 0.95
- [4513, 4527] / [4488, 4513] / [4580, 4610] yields 0.39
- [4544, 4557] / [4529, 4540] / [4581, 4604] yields -0.59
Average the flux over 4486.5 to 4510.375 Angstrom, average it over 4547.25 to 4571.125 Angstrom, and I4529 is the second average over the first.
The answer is 1.03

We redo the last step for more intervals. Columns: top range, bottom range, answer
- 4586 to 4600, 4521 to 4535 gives 1.02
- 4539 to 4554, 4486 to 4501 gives 1.02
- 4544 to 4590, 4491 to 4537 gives 1.03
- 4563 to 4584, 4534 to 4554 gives 1.01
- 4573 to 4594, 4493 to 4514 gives 0.95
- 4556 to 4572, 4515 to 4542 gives 1.10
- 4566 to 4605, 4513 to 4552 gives 1.01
